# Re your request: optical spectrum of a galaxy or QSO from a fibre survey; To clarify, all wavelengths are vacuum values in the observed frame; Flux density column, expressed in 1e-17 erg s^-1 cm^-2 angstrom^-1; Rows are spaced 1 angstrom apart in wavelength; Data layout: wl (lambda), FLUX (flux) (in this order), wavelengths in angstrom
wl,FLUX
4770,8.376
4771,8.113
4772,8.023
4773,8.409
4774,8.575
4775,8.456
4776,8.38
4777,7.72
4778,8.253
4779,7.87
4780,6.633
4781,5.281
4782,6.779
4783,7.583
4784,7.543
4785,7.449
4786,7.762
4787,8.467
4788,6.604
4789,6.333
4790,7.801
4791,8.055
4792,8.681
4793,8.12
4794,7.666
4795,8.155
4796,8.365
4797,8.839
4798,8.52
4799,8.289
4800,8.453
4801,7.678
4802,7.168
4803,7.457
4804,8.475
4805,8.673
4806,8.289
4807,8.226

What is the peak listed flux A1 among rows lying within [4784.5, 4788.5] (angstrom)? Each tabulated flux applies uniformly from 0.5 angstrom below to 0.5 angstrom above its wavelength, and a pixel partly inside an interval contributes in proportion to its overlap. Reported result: 8.467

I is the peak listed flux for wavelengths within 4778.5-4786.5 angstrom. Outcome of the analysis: 7.87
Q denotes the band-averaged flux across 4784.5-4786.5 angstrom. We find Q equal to 7.61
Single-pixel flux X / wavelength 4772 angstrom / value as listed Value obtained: 8.023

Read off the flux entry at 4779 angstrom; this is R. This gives 7.87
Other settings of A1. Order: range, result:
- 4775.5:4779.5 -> 8.38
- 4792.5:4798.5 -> 8.839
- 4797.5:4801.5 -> 8.52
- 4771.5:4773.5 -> 8.409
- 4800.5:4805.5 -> 8.673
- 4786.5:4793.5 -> 8.681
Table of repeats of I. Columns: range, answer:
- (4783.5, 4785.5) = 7.543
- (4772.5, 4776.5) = 8.575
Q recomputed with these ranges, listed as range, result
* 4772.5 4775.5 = 8.48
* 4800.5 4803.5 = 7.43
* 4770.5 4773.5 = 8.18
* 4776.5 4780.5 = 7.62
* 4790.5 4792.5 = 8.37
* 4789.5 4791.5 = 7.93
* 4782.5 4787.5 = 7.76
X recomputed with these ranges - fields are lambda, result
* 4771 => 8.113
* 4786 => 7.762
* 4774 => 8.575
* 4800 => 8.453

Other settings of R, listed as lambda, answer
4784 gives 7.543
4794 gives 7.666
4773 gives 8.409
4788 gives 6.604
